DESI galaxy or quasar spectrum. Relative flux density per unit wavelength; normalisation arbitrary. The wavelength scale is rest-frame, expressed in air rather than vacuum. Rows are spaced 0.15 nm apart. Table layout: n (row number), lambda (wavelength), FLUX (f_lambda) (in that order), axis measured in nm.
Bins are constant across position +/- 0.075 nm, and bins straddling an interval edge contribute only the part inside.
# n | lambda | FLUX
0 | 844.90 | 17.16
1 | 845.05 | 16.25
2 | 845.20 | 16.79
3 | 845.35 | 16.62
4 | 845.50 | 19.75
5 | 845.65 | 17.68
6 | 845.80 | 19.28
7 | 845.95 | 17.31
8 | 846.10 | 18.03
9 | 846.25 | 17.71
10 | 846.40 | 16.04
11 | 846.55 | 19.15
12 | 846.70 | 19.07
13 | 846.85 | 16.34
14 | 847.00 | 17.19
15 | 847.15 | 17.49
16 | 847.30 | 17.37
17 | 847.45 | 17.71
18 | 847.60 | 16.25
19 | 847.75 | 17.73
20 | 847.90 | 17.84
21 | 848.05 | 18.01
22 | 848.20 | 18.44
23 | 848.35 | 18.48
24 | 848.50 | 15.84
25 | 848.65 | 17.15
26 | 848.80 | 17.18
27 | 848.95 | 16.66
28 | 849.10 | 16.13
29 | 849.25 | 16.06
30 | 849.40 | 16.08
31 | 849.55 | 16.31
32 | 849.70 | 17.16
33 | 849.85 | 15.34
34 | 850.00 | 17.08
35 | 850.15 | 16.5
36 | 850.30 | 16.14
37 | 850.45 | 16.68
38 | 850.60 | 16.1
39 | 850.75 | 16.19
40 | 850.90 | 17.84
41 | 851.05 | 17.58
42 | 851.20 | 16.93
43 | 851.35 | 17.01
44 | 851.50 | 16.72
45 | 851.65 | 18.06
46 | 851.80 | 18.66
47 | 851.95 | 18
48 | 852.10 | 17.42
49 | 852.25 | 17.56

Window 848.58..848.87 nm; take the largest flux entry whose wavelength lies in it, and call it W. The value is 17.18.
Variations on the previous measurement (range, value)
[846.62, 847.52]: 19.07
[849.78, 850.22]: 17.08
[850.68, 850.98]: 17.84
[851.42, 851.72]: 18.06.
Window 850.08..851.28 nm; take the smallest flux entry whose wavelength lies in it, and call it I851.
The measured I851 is 16.1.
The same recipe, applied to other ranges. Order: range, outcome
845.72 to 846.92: 16.04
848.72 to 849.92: 15.34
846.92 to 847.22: 17.19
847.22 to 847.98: 16.25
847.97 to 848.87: 15.84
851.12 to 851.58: 16.72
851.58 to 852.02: 18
